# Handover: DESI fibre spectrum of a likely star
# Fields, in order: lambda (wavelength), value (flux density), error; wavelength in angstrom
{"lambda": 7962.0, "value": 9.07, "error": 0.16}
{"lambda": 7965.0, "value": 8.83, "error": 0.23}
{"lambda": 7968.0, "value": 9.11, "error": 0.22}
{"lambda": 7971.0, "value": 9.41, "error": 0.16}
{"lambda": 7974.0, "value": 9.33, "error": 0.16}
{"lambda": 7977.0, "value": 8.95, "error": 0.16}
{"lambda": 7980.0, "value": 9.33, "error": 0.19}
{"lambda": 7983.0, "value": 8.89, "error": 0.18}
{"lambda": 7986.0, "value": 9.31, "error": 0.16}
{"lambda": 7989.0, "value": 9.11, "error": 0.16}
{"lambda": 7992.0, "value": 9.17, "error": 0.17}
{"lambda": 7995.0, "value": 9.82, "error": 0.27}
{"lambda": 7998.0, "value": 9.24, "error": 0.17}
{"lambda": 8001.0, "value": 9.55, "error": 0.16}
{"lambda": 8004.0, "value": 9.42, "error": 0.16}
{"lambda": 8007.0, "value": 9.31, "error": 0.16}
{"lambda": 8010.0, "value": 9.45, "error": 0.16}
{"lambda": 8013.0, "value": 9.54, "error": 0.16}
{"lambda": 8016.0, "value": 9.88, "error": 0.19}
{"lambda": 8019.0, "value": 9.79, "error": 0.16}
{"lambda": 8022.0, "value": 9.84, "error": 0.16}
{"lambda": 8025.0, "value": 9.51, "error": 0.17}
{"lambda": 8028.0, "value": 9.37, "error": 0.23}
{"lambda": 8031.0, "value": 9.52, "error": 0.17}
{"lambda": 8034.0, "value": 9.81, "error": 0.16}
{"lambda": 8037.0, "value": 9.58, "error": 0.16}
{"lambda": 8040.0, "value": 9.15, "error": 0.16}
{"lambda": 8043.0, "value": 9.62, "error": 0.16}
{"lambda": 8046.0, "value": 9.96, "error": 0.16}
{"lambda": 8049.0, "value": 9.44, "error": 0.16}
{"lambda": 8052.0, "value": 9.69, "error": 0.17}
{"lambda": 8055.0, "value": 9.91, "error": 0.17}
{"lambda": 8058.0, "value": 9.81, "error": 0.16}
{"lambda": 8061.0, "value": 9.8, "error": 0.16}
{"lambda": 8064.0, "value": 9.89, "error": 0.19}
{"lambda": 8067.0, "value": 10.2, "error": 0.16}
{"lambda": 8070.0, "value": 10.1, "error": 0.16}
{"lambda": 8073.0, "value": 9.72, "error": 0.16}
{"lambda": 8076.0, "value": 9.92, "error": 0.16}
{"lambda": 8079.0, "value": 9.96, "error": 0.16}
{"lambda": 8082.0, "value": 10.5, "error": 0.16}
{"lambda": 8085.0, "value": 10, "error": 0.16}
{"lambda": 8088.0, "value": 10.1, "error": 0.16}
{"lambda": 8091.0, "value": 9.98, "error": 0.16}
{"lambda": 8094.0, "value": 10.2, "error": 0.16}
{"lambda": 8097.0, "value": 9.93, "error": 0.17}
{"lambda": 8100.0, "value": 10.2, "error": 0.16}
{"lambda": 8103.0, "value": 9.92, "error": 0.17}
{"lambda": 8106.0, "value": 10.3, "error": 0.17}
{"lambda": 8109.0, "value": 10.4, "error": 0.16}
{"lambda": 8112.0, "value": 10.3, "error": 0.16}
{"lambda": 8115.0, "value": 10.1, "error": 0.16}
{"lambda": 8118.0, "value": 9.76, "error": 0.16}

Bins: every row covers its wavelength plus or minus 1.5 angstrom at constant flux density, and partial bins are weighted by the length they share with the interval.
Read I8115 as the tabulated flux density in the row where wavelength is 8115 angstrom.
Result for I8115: 10.1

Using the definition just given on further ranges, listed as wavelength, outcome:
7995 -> 9.82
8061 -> 9.8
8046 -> 9.96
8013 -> 9.54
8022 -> 9.84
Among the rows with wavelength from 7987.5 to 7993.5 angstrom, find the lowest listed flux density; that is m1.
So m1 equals 9.11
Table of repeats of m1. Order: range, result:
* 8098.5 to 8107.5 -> 9.92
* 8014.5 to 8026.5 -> 9.51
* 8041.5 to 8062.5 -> 9.44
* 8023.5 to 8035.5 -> 9.37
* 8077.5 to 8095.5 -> 9.96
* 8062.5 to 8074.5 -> 9.72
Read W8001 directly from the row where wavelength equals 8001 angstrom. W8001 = 9.55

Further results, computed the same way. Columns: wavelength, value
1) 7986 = 9.31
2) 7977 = 8.95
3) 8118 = 9.76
